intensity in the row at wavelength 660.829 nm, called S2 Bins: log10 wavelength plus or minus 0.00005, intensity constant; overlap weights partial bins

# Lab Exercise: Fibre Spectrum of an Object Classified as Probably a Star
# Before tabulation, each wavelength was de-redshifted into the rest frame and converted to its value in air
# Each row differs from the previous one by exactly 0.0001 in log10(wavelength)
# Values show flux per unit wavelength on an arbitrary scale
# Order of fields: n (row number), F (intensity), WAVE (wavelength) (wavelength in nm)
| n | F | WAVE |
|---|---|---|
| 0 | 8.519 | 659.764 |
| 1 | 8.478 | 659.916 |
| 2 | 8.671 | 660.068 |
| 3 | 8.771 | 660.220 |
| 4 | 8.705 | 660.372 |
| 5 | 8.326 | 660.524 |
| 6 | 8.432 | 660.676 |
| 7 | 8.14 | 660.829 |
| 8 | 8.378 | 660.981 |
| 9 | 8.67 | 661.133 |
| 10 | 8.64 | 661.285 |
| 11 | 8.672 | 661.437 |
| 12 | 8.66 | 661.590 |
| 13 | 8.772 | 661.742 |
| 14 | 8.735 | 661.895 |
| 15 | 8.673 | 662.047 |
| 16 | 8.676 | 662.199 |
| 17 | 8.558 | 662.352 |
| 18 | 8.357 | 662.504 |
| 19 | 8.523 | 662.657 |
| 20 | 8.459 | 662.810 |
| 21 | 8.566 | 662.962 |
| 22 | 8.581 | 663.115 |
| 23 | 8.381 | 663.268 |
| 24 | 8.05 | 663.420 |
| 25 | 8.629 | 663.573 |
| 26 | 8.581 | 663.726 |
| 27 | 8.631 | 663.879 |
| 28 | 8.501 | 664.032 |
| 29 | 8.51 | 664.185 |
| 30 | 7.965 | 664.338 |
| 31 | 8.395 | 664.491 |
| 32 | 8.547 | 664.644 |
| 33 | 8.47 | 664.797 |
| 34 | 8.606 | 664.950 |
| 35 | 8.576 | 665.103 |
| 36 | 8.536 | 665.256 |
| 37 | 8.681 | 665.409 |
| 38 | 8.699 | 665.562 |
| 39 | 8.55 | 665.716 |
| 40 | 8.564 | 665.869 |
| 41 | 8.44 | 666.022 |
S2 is 8.14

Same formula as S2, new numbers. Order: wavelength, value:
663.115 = 8.581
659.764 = 8.519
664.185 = 8.51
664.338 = 7.965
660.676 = 8.432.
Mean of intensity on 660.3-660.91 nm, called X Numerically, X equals 8.39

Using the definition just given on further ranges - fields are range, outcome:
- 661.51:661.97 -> 8.7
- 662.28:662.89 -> 8.48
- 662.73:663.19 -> 8.53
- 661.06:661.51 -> 8.67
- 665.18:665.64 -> 8.63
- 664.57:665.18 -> 8.56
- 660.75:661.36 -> 8.45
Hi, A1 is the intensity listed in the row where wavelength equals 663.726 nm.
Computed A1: 8.581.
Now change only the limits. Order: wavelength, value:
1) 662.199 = 8.676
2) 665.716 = 8.55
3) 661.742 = 8.772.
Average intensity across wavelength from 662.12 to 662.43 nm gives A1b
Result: 8.63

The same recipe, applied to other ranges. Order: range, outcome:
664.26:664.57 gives 8.18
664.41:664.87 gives 8.47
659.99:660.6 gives 8.62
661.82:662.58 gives 8.61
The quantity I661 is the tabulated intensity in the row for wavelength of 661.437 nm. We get 8.672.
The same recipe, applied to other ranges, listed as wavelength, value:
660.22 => 8.771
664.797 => 8.47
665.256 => 8.536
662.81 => 8.459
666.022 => 8.44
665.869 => 8.564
